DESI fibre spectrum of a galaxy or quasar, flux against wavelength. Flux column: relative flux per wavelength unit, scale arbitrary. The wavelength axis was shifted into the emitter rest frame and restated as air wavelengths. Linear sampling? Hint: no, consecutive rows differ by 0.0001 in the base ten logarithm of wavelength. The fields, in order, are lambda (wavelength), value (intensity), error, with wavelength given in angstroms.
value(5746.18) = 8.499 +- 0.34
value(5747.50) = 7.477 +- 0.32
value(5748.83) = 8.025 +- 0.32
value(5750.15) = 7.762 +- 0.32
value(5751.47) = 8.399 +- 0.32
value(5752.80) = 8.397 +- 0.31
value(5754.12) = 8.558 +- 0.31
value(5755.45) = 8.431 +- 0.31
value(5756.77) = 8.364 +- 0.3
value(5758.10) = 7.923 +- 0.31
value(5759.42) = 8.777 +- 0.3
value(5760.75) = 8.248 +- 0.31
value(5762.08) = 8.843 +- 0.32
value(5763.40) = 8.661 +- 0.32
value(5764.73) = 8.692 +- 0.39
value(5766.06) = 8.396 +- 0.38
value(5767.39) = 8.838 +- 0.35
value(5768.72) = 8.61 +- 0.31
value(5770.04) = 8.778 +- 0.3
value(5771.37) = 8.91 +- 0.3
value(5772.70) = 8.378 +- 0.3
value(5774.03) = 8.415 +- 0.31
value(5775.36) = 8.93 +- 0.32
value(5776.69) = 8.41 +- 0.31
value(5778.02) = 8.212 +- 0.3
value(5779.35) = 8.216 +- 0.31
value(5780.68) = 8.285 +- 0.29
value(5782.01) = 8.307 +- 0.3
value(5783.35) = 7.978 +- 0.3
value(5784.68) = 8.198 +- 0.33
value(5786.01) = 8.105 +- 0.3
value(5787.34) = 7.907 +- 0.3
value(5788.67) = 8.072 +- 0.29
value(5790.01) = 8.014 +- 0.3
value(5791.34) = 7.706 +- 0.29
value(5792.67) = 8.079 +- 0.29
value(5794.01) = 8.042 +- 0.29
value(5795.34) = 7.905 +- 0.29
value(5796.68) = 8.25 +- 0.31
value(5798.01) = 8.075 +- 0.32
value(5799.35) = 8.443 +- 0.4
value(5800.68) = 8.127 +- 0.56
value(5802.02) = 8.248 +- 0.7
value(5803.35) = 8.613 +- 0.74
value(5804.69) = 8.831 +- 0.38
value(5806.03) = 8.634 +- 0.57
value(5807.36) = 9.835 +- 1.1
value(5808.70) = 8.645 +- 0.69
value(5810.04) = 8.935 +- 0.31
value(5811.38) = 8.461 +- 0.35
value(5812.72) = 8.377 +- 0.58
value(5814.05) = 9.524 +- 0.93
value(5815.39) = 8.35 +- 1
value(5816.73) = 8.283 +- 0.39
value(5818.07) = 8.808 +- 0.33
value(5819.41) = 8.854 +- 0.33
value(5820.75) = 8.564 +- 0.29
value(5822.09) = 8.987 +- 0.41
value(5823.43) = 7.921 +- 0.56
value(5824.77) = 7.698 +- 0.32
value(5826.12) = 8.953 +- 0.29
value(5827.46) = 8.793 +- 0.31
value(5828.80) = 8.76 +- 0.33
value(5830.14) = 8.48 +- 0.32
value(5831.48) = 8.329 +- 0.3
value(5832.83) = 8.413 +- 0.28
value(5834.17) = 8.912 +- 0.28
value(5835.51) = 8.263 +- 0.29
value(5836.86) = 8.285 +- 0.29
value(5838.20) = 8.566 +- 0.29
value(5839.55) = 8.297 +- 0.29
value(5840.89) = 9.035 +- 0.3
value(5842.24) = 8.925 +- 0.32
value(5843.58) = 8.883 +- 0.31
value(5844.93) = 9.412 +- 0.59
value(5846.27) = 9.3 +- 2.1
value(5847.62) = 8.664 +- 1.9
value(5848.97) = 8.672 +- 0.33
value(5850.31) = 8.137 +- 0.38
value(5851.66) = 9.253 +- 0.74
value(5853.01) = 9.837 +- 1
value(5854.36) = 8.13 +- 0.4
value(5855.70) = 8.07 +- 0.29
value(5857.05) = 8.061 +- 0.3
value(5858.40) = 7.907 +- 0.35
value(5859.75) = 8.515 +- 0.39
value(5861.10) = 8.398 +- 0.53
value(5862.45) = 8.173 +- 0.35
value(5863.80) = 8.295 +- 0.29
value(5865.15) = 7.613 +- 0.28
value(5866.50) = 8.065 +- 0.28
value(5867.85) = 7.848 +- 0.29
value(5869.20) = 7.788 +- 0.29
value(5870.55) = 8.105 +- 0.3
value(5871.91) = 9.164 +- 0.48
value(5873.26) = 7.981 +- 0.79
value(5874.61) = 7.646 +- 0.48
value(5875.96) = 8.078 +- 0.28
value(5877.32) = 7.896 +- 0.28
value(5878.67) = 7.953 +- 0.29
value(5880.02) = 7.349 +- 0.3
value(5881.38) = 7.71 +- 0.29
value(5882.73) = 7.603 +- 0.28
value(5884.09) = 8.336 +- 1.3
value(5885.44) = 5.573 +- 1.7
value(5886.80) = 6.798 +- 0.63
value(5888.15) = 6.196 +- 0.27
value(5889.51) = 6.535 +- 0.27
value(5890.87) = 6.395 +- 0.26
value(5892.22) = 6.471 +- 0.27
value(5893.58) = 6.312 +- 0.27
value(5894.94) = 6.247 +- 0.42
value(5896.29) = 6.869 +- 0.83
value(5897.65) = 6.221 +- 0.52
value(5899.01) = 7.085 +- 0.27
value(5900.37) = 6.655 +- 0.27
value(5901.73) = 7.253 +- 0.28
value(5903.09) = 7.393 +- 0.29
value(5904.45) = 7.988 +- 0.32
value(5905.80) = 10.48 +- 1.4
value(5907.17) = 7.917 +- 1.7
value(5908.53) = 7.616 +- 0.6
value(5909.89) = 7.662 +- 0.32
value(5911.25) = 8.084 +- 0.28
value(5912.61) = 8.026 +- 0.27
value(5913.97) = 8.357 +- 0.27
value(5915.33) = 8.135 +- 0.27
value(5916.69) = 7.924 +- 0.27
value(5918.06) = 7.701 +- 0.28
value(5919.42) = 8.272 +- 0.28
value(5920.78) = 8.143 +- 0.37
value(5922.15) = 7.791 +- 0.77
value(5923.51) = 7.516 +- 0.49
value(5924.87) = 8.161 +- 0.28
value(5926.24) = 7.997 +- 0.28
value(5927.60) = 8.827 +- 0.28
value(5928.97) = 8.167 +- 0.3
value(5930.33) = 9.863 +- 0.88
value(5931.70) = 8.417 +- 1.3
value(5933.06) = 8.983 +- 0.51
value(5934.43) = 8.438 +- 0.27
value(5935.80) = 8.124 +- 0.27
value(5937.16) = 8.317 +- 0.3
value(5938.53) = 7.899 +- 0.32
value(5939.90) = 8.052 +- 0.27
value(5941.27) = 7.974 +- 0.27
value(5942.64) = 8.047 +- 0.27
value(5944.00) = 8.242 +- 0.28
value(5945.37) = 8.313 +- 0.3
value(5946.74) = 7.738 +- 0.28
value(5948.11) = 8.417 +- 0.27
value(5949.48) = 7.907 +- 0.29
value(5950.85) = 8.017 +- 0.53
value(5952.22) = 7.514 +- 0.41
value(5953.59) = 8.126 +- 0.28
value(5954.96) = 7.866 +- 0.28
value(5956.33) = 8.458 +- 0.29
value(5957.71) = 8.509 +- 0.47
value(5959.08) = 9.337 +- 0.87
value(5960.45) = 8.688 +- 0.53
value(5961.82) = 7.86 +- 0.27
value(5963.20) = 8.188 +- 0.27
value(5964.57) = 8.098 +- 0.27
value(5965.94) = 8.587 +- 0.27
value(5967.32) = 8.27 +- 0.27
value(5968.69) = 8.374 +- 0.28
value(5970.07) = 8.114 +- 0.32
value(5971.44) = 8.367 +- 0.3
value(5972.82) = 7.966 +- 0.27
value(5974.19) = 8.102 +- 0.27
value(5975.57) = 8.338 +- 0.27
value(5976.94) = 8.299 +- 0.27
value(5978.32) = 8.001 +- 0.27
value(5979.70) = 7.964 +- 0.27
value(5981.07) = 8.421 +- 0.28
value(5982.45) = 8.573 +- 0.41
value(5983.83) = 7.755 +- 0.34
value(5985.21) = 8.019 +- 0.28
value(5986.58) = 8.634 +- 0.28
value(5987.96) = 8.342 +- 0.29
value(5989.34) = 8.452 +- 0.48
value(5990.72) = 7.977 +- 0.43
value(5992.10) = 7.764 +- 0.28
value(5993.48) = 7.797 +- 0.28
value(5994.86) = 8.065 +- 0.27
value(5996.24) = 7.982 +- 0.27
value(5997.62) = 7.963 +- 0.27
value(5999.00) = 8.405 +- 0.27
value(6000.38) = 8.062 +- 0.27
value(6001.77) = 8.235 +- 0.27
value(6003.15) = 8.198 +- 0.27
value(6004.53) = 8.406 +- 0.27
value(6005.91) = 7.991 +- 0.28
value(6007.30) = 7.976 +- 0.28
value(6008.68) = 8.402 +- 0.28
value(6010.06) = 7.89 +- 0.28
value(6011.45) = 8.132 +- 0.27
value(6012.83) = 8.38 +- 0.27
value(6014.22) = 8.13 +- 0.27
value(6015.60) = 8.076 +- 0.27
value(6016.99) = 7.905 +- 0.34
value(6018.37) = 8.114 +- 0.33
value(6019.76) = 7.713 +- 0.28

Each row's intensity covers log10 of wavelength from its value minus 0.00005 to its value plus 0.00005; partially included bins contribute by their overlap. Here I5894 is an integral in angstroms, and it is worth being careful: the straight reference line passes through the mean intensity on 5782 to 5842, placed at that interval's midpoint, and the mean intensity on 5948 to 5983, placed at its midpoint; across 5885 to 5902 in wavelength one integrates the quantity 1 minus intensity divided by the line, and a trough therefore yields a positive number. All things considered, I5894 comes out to 3.7 angstroms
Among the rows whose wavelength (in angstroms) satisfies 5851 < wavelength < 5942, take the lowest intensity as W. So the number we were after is 5.573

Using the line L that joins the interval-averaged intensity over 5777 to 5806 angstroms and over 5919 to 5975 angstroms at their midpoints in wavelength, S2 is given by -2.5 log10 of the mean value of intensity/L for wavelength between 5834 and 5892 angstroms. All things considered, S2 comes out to 0.02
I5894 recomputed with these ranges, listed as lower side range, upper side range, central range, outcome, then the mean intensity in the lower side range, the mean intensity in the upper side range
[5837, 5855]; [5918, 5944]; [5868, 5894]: 3.7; 8.84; 8.26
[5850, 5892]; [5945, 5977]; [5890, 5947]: 1.3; 7.83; 8.23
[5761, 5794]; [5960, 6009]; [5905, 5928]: 0.3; 8.36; 8.18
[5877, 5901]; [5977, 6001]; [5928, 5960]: -3.1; 6.89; 8.13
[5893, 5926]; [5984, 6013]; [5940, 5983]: -1.5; 7.67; 8.14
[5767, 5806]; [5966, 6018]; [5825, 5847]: -1.2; 8.31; 8.16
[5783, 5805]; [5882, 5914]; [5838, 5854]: -2.5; 8.15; 7.23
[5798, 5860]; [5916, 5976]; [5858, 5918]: 5.8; 8.62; 8.23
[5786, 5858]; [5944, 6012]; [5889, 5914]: 3.1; 8.53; 8.18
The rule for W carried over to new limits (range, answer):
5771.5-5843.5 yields 7.698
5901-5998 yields 7.253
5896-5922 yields 6.221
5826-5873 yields 7.613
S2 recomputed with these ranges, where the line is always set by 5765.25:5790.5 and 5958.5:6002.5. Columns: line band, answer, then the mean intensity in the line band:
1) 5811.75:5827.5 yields -0.03 mag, 8.58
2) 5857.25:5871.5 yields 0.03 mag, 8.09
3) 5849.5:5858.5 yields -0.03 mag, 8.53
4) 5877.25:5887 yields 0.12 mag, 7.4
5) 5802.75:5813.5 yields -0.06 mag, 8.8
